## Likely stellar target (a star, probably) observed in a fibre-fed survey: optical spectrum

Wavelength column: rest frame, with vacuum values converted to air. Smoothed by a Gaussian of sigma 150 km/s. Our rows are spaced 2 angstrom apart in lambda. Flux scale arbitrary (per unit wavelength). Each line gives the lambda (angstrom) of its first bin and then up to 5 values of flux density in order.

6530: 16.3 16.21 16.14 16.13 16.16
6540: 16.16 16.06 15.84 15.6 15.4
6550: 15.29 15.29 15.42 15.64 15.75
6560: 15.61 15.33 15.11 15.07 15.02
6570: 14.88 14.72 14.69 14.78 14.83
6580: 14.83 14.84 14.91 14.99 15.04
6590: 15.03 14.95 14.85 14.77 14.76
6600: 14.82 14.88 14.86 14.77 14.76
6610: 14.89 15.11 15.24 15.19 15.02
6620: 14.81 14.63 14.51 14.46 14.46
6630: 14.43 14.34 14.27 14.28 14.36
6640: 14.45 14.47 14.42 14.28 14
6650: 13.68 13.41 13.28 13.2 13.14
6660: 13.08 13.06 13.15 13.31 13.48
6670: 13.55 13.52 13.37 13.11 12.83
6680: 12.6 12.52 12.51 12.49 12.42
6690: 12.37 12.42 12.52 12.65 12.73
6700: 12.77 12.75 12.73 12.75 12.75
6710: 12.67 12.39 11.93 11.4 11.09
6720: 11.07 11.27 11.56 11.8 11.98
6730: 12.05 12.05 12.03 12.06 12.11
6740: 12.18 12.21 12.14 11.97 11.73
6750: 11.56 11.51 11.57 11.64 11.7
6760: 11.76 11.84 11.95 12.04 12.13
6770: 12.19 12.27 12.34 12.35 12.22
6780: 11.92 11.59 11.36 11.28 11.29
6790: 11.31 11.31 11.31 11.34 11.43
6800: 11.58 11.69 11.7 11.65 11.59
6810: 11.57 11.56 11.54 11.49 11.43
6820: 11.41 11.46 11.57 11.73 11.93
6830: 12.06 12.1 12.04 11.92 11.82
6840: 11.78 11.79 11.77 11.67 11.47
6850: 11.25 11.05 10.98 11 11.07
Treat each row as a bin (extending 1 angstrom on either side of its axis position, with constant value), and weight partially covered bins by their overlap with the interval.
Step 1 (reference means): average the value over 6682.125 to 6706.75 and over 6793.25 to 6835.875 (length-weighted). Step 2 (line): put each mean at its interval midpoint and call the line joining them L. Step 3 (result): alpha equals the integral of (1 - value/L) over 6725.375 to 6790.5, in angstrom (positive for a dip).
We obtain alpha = 1.1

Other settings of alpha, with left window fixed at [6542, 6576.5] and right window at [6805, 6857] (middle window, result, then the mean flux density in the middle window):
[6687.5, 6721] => 2.5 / 12.3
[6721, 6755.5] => 2.7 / 11.9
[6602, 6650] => -0.7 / 14.6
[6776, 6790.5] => 0.7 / 11.6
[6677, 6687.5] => 0.8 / 12.6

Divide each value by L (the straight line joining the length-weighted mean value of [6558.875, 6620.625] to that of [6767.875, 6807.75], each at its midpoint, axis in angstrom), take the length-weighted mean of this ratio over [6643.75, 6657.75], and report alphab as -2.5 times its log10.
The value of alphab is 0.02 mag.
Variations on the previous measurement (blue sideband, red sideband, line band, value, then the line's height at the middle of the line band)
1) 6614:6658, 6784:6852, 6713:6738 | 0.11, 13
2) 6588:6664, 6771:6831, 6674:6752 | 0.07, 13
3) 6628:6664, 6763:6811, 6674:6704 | 0.05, 13.2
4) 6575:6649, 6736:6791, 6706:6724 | 0.08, 12.8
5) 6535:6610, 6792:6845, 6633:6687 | 0.04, 13.9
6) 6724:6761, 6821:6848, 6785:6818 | 0.03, 11.8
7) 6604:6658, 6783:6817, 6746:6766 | 0.05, 12.2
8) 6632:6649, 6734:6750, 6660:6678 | 0.03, 13.7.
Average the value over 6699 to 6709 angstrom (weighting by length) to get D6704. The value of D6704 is 12.8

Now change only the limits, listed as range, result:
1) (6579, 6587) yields 14.9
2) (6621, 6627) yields 14.5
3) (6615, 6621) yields 15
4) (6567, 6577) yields 14.8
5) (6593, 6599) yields 14.8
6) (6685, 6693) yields 12.4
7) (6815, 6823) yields 11.4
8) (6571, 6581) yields 14.8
